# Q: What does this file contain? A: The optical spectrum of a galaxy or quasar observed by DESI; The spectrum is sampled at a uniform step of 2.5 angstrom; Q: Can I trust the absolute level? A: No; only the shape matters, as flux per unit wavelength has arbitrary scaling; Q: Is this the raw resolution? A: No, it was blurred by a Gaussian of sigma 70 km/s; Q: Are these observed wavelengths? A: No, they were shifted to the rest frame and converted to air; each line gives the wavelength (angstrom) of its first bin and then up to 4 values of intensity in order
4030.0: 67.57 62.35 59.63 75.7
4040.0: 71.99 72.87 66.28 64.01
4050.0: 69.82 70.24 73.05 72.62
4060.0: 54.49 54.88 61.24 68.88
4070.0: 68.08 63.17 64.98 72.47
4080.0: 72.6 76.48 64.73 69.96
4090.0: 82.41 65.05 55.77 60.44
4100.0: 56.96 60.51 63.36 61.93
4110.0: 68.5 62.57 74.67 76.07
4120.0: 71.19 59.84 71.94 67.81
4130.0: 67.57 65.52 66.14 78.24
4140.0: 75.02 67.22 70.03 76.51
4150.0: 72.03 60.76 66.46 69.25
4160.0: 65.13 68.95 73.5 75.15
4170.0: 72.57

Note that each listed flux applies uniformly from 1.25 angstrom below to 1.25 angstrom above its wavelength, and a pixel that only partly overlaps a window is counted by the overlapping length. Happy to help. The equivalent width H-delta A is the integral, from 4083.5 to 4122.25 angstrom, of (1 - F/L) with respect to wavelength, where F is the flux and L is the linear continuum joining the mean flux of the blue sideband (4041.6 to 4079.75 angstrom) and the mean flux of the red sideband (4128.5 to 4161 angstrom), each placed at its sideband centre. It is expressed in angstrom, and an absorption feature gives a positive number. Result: 1.0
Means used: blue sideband 66.6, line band 66.2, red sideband 69.2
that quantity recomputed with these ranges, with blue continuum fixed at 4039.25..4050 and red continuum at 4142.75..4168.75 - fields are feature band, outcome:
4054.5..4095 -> 1.0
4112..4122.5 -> -0.2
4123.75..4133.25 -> 0.2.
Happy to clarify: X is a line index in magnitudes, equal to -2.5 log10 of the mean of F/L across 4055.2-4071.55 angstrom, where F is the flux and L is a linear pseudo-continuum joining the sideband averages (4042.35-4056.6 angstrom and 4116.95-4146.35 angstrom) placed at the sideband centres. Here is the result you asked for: 0.09 mag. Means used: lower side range 69.2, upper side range 69.6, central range 64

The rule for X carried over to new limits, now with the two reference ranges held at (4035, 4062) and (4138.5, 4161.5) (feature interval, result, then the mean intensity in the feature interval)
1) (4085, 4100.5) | 0.052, 65.5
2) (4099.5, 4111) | 0.105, 62.5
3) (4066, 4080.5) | 0.008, 68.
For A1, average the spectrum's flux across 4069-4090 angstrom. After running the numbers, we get 69.9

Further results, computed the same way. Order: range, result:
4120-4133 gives 67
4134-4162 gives 69.7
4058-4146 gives 66.9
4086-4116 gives 65.1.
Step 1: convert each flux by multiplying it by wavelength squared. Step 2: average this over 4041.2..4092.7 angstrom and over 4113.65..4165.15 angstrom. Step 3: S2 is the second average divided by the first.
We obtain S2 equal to 1.1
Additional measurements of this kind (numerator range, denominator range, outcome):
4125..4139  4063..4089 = 1.05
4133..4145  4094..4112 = 1.18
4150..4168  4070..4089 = 1.03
